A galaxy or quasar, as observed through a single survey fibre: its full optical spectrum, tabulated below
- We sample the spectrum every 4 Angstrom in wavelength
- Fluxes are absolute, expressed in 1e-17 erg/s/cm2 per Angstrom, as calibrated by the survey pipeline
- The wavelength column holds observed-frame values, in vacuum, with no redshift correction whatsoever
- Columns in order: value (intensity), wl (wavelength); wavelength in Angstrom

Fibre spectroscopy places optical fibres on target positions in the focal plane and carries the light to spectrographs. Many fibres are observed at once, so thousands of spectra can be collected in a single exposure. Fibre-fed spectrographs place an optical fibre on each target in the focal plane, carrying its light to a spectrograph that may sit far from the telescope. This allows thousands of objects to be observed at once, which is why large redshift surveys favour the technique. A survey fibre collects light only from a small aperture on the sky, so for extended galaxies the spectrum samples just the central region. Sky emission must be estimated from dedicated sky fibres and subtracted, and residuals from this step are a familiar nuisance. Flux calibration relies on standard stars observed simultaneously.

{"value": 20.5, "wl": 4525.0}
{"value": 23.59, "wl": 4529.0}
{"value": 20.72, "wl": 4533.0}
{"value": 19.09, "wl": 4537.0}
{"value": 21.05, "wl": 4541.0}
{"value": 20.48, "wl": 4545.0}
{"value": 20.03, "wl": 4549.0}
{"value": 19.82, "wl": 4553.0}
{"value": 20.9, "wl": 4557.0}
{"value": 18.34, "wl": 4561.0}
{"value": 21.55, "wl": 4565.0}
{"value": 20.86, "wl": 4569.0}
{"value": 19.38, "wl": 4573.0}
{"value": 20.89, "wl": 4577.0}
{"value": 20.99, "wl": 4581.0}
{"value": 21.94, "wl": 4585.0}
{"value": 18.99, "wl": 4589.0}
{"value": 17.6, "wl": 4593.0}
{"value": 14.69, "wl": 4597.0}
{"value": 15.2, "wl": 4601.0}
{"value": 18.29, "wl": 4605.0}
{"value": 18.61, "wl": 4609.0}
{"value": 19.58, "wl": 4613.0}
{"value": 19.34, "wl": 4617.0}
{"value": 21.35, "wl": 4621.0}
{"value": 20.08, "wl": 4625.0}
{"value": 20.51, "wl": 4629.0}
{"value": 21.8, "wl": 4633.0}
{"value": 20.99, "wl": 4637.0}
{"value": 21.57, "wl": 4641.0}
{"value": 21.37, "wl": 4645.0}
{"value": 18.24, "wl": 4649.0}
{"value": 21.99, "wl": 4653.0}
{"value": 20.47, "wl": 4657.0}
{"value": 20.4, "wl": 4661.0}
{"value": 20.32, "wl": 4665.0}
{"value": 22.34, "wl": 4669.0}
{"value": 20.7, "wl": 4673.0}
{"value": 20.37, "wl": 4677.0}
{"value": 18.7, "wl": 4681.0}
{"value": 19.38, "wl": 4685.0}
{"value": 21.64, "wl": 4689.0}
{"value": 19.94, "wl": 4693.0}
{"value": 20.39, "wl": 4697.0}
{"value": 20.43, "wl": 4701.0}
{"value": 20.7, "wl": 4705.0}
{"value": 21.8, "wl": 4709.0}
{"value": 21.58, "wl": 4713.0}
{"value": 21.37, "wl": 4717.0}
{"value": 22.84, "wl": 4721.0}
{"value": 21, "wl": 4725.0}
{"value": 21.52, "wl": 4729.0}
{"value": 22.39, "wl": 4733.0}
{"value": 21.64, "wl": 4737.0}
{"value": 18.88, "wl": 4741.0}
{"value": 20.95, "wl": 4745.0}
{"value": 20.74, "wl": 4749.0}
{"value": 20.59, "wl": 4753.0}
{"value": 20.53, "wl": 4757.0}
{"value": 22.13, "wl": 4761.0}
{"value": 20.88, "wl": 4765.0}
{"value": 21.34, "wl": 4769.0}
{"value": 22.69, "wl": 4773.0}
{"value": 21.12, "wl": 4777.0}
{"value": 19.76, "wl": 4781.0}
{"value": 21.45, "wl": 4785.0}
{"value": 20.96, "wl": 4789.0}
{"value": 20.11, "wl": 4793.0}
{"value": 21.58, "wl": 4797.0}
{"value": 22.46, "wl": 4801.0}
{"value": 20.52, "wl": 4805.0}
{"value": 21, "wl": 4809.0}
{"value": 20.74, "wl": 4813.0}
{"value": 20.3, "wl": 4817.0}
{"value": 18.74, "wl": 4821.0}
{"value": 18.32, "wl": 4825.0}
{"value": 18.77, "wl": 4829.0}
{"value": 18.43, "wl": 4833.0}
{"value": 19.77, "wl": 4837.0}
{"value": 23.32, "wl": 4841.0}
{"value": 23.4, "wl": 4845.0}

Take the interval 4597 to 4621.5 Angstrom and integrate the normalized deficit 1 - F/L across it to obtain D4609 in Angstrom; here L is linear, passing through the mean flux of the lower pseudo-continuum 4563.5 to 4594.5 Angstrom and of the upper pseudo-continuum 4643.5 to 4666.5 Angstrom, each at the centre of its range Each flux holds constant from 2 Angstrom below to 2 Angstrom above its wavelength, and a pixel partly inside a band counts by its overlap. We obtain 2.6 Angstrom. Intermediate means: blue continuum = 20.3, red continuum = 20.4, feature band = 18.2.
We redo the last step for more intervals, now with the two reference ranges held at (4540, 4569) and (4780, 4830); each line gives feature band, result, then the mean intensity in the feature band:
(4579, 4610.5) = 3.2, 18.3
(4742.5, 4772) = -0.9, 21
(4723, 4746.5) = -0.8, 21.1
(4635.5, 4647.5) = -0.5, 21.2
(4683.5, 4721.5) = -1.1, 21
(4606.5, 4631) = 0.6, 19.9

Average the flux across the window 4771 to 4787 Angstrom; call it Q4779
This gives 21.3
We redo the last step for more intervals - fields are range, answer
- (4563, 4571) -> 21.2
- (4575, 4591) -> 20.7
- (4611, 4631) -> 20.2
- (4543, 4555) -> 20.1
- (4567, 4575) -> 20.1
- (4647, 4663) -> 20.3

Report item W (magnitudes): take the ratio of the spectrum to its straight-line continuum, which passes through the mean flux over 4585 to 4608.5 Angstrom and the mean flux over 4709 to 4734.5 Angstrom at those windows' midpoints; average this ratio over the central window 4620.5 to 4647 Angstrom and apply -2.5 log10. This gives -0.13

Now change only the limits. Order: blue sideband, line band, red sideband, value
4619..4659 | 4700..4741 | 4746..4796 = -0.024 mag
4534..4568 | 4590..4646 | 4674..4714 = 0.056 mag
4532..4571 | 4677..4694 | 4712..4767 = 0.052 mag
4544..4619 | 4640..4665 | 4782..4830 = -0.050 mag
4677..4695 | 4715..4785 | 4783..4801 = -0.026 mag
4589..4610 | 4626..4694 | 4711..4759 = -0.099 mag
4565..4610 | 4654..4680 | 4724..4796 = -0.043 mag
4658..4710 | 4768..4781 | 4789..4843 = -0.055 mag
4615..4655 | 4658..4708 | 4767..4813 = 0.020 mag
